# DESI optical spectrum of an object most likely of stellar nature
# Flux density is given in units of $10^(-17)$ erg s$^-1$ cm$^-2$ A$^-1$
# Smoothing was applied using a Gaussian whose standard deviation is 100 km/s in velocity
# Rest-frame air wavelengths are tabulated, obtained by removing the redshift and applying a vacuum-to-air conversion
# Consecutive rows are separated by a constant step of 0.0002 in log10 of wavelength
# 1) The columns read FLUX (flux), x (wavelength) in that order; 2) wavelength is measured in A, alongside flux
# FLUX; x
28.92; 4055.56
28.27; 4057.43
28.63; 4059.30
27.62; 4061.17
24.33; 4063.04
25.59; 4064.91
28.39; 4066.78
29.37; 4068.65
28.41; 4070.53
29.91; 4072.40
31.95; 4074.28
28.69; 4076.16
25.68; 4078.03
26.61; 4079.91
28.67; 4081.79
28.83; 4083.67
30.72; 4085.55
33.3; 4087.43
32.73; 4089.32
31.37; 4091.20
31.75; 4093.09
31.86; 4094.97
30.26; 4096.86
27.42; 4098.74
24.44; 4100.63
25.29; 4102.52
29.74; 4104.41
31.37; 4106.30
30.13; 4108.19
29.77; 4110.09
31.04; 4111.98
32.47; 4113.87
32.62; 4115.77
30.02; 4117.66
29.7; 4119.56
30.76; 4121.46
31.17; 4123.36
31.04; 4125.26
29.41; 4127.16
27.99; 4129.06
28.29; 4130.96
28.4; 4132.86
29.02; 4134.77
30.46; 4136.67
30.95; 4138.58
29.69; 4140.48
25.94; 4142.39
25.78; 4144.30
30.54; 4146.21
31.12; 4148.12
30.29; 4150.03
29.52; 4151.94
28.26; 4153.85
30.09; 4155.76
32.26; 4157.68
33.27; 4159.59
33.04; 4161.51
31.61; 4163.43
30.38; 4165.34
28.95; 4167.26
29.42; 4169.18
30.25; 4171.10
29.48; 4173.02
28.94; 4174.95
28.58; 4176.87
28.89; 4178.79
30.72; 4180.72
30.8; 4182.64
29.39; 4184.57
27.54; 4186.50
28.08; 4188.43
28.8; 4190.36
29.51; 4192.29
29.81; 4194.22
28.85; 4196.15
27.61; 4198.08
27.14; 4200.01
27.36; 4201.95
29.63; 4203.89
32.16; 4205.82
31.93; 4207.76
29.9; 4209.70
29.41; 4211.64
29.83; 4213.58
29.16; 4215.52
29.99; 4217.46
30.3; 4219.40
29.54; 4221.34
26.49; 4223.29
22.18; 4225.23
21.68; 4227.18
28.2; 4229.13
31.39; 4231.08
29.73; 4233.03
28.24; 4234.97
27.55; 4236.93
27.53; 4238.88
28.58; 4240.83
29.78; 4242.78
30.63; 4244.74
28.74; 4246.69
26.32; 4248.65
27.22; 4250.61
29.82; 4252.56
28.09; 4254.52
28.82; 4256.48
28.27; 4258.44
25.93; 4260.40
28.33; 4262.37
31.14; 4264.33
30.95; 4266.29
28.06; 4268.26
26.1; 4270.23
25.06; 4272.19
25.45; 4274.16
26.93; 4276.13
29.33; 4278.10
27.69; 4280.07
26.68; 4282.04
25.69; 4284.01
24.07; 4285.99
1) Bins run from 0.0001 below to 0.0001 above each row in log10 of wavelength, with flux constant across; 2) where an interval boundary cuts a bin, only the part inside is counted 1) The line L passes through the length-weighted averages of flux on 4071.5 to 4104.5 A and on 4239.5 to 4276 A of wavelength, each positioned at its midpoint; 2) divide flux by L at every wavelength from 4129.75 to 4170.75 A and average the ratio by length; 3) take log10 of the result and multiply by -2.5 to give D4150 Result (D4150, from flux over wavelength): -0.03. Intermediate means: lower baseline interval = 29.4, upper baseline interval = 28.1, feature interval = 29.9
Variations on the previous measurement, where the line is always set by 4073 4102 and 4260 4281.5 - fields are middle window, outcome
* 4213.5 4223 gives -0.05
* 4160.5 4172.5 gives -0.07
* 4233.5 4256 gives -0.02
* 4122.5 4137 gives -0.01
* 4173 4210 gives -0.03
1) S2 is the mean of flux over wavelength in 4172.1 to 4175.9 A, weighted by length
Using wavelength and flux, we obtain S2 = 29.1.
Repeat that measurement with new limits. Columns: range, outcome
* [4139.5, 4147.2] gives 28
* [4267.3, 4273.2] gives 26.4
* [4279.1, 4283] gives 27.2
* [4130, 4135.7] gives 28.6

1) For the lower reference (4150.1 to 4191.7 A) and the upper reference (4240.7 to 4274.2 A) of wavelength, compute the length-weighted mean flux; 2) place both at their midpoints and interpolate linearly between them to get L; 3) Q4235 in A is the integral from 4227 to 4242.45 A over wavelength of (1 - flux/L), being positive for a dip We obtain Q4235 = 0.2 A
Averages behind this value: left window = 29.9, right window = 28.2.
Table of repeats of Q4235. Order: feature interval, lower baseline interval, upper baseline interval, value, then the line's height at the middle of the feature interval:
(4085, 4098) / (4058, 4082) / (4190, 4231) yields -1.7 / 28.1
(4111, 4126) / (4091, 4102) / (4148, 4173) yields -0.7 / 29.7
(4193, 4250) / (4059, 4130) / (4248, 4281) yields -0.7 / 28.3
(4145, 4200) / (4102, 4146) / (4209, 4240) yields -1.6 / 28.9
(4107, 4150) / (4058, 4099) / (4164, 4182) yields -0.6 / 29.4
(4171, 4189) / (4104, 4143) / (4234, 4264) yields 0.0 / 29.3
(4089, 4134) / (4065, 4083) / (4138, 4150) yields -1.8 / 28.8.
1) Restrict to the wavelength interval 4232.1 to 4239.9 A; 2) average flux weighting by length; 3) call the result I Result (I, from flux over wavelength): 28.3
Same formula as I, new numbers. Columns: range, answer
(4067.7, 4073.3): 29.2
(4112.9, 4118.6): 31.7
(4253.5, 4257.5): 28.5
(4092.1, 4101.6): 29.1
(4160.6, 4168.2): 31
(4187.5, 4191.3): 28.4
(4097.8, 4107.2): 27.6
